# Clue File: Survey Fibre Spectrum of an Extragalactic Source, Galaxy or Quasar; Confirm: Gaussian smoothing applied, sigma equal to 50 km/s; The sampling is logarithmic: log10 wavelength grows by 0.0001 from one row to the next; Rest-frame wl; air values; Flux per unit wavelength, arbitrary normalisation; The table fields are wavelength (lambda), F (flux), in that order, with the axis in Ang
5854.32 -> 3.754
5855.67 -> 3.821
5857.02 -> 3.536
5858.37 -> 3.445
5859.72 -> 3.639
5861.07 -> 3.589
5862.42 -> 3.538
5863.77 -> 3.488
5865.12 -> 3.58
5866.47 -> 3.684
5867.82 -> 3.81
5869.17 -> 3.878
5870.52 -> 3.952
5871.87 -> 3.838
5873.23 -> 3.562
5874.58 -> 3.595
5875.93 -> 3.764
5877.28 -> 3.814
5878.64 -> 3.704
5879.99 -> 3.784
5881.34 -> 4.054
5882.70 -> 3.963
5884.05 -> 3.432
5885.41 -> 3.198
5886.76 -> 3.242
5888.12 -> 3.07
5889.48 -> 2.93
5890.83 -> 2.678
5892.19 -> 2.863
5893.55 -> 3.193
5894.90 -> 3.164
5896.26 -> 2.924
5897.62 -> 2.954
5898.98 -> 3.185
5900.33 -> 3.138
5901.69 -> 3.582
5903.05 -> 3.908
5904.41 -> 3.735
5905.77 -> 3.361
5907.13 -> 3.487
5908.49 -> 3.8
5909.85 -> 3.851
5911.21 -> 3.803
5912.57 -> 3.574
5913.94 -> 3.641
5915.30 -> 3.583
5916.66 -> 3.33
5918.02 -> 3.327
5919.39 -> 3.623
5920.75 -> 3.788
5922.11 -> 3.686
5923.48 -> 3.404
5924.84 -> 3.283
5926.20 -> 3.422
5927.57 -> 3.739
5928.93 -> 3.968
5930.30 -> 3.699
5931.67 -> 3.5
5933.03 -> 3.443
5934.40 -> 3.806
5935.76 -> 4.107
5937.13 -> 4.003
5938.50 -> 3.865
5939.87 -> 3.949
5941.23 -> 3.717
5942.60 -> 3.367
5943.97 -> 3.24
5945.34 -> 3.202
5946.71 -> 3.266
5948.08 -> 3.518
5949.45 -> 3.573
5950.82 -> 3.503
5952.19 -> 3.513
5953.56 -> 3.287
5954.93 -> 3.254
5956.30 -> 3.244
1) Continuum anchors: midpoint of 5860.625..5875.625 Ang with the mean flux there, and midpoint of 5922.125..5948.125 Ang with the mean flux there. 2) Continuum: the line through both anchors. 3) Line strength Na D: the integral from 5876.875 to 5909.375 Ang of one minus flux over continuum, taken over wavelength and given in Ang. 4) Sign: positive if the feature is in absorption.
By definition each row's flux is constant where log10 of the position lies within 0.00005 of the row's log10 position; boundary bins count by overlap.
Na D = 2.5 Ang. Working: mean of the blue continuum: 3.69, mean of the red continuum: 3.61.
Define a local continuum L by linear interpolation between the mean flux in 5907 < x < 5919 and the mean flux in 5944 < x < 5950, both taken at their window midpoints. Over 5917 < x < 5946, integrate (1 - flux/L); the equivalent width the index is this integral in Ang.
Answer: -1.2 Ang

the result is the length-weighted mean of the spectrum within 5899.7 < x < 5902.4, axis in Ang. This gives 3.37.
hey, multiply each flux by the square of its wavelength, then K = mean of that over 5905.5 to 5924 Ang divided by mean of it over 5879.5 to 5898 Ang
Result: 1.1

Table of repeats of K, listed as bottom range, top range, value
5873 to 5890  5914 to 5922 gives 1.01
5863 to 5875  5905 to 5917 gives 0.99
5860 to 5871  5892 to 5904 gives 0.89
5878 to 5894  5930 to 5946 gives 1.11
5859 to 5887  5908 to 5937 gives 1.01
